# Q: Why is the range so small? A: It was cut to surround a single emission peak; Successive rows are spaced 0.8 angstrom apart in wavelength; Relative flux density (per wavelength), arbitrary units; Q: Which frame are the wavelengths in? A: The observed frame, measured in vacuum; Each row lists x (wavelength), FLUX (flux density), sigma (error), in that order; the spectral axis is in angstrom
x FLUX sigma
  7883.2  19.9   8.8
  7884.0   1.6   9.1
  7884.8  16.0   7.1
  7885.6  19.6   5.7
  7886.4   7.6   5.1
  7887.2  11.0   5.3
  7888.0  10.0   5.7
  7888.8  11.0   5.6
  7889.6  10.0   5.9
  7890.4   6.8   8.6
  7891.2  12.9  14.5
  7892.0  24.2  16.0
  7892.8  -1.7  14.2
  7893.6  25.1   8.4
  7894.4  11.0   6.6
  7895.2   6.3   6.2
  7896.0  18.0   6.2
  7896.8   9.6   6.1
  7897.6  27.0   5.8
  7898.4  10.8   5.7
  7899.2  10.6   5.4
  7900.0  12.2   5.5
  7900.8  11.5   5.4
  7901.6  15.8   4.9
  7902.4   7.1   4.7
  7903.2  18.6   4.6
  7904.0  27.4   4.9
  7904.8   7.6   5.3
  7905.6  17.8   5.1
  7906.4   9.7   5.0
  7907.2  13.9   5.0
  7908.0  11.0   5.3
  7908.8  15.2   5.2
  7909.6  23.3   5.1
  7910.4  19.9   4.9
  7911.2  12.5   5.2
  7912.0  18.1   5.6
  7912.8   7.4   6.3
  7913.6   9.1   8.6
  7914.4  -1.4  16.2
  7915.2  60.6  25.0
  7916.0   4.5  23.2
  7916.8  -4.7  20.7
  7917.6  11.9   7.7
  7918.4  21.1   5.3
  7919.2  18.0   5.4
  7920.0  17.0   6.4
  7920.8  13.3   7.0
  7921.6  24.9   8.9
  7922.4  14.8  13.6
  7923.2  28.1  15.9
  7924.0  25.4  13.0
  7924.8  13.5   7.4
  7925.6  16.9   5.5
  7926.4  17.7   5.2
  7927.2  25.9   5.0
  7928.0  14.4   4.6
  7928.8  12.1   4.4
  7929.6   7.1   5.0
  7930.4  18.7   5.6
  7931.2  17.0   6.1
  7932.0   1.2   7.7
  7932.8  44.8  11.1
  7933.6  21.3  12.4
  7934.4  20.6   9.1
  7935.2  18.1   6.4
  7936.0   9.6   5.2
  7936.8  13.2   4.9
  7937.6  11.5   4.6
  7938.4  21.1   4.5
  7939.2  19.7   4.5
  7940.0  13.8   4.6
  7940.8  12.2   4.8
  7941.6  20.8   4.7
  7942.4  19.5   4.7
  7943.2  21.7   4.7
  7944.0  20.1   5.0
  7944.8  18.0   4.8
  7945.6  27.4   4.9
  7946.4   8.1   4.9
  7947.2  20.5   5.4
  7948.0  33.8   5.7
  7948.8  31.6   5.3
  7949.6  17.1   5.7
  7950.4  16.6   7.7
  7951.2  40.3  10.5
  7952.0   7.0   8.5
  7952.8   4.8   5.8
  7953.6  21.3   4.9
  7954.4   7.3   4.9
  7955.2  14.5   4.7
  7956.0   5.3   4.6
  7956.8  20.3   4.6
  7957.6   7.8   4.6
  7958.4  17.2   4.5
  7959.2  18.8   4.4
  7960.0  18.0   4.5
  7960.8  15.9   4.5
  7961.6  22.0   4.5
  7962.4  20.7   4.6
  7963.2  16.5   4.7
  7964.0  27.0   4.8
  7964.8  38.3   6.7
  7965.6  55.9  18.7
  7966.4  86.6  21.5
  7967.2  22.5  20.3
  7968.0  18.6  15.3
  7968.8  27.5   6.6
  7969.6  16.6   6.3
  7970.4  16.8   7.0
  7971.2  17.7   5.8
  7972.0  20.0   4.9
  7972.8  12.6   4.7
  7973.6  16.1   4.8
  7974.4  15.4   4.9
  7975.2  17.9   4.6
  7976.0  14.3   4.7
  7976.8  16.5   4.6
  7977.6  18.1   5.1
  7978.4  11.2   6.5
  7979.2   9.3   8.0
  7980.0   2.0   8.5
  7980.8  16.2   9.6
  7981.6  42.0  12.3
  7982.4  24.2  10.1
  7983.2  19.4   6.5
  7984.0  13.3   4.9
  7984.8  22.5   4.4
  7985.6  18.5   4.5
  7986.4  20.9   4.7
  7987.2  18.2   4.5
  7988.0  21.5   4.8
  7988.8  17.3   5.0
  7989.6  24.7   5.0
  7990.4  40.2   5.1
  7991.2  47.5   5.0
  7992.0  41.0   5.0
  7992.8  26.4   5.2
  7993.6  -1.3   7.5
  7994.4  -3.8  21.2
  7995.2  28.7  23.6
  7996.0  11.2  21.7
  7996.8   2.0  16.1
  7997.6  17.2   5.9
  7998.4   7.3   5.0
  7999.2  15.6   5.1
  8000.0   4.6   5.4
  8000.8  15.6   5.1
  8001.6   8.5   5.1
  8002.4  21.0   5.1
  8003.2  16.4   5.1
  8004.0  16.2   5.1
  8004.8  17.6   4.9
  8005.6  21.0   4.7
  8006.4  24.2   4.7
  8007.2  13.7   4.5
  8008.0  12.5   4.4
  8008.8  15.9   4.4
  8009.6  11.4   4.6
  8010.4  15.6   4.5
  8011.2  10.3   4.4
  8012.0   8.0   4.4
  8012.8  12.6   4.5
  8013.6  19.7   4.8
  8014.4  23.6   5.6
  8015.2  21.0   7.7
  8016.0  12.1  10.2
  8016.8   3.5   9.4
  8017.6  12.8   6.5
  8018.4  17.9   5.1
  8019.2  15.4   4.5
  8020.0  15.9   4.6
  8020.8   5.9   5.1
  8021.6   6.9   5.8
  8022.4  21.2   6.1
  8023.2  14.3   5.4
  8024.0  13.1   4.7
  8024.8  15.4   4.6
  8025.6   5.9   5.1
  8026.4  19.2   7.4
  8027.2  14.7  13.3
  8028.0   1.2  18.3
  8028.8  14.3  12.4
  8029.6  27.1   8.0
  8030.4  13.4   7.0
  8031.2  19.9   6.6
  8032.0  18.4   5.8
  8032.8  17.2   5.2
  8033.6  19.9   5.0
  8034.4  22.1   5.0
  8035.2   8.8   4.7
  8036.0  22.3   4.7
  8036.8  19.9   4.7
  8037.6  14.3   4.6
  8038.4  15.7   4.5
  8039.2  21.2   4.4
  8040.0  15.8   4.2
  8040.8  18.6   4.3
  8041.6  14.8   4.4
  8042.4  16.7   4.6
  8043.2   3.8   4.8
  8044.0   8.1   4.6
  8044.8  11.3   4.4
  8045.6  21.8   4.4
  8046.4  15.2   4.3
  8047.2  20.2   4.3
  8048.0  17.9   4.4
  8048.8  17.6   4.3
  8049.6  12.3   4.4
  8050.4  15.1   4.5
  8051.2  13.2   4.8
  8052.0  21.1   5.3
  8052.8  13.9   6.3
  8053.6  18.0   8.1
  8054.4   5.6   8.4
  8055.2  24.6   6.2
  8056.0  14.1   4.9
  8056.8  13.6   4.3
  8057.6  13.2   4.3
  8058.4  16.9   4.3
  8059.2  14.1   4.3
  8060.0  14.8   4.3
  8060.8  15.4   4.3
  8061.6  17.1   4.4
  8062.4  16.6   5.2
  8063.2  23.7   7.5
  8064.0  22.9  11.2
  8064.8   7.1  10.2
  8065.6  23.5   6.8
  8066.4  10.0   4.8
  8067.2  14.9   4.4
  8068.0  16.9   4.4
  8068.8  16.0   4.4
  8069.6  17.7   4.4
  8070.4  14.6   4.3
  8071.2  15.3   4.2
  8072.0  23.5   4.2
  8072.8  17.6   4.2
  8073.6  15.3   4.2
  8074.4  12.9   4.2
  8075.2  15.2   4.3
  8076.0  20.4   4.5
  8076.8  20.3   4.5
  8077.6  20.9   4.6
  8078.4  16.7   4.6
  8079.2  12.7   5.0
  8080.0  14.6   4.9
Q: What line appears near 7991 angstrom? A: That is [N II]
